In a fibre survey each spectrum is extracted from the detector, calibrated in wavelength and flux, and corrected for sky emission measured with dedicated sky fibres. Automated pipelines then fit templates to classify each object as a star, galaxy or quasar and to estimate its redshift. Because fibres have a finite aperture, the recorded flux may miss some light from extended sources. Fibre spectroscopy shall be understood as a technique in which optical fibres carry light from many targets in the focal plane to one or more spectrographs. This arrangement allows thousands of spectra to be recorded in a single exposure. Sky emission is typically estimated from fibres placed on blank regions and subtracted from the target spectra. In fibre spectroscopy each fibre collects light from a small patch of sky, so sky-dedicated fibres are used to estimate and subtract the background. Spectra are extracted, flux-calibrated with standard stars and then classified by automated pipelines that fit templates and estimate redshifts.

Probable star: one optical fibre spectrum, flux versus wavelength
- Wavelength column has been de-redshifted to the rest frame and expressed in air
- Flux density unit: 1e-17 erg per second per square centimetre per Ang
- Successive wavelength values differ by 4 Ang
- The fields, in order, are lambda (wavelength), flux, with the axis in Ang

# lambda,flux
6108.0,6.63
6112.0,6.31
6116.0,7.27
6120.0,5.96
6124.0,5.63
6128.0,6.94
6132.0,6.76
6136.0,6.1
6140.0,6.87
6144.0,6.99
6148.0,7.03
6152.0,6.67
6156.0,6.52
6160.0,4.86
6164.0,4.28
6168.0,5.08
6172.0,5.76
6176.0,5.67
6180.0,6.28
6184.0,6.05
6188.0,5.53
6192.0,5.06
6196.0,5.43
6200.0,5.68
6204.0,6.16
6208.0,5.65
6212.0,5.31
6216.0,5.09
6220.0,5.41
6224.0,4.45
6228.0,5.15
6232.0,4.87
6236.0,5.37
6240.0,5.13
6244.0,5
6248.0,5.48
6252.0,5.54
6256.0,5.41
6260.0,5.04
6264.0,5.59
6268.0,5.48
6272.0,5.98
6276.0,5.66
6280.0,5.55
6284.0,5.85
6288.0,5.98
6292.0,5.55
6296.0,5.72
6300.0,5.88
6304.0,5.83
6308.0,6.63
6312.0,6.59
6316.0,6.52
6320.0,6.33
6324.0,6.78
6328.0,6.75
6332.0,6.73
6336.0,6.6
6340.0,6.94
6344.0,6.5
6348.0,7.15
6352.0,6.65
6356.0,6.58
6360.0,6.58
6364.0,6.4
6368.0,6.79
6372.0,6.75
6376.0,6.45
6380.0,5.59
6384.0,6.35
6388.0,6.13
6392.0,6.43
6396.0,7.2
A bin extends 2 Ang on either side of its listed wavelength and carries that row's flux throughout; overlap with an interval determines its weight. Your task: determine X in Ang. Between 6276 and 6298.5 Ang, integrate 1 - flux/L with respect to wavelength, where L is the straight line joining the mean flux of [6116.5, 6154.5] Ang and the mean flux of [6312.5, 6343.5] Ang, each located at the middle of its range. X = 3.1 Ang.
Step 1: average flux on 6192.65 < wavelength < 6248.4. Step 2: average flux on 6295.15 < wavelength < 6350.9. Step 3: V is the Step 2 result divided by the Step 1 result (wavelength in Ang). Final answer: 1.23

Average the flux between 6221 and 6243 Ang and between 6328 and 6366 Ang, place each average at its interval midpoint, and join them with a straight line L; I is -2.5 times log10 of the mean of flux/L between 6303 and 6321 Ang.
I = -0.04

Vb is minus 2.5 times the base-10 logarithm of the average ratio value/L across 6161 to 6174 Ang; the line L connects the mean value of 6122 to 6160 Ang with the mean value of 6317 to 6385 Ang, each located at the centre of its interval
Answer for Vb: 0.28 mag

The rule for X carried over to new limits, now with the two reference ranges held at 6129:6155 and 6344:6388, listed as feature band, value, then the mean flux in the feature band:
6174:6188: 1.60 Ang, 5.93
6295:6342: 0.72 Ang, 6.46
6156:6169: 3.35 Ang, 4.99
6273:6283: 1.41 Ang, 5.67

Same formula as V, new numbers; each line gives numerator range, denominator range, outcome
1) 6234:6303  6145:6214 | 0.97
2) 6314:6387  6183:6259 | 1.23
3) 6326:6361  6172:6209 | 1.17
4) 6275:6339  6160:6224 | 1.14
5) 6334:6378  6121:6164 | 1.05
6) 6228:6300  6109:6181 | 0.89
